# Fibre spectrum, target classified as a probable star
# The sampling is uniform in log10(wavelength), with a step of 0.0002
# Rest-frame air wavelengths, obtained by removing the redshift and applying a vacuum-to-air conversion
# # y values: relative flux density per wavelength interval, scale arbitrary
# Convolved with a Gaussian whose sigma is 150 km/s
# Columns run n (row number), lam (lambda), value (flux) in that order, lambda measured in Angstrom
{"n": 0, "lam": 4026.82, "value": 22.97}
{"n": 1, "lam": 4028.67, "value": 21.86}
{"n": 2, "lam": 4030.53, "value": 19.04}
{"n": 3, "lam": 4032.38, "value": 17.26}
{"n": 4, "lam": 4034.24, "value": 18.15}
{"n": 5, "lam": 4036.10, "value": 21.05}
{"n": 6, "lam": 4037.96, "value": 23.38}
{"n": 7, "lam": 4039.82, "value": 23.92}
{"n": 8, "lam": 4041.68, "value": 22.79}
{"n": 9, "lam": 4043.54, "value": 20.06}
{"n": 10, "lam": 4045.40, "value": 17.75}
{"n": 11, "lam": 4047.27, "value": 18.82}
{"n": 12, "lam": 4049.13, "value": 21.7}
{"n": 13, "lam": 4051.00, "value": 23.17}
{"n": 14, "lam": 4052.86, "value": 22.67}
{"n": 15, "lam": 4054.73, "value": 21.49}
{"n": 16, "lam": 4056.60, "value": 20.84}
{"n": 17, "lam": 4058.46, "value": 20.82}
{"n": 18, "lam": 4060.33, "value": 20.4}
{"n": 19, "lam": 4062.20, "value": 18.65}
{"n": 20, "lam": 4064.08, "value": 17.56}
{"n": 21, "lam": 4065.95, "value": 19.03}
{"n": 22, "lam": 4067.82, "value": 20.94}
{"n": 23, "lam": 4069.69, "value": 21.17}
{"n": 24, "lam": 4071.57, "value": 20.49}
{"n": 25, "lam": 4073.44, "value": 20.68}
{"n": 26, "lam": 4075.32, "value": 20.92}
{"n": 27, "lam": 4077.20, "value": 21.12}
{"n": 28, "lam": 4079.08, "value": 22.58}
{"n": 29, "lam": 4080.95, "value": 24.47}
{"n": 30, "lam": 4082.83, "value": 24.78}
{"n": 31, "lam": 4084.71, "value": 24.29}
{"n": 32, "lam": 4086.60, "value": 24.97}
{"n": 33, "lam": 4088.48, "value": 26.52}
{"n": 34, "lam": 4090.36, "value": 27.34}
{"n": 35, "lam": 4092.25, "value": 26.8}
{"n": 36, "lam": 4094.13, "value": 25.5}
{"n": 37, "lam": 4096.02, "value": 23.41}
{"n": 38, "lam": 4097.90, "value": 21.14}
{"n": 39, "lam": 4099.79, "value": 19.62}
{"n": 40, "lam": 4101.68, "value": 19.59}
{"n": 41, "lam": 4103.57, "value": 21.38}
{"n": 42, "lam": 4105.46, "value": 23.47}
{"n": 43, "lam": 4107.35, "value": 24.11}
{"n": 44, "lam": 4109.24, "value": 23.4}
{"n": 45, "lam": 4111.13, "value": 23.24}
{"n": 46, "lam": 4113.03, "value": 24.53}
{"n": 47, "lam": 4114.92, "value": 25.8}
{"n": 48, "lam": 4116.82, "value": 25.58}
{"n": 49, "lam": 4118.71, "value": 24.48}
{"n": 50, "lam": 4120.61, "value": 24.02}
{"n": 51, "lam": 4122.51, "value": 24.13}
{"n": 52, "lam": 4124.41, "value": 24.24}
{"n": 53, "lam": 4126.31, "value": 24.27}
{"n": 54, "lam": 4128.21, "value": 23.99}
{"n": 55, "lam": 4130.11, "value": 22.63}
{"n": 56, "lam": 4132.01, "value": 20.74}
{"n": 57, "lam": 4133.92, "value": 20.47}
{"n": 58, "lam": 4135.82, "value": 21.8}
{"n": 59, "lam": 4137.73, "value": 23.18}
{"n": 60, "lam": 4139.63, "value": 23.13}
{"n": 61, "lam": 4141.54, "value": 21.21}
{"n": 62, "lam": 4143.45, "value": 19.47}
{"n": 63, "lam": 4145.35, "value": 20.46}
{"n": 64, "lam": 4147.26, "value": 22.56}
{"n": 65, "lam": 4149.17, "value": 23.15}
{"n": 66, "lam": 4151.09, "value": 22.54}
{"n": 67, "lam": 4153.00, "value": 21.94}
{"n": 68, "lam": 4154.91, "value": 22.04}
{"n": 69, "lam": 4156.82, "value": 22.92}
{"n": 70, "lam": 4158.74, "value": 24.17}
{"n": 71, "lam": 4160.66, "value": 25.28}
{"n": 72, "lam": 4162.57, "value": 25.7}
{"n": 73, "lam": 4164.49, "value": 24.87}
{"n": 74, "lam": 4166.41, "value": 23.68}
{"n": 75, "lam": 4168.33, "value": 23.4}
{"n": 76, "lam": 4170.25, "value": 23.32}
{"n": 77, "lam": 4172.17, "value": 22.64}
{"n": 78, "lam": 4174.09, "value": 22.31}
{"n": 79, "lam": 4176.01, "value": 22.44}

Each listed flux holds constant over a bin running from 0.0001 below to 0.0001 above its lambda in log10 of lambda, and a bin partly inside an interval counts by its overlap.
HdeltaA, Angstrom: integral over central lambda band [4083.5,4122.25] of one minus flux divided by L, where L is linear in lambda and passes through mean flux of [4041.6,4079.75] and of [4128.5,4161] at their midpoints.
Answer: -4.7 Angstrom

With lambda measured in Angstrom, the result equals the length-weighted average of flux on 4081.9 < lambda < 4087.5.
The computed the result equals 24.6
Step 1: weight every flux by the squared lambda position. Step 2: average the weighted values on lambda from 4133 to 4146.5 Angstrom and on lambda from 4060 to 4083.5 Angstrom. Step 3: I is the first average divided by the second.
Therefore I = 1.06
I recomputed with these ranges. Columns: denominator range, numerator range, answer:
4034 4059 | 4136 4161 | 1.11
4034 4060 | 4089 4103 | 1.13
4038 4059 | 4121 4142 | 1.11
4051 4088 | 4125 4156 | 1.06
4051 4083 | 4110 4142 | 1.14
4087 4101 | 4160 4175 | 1.02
